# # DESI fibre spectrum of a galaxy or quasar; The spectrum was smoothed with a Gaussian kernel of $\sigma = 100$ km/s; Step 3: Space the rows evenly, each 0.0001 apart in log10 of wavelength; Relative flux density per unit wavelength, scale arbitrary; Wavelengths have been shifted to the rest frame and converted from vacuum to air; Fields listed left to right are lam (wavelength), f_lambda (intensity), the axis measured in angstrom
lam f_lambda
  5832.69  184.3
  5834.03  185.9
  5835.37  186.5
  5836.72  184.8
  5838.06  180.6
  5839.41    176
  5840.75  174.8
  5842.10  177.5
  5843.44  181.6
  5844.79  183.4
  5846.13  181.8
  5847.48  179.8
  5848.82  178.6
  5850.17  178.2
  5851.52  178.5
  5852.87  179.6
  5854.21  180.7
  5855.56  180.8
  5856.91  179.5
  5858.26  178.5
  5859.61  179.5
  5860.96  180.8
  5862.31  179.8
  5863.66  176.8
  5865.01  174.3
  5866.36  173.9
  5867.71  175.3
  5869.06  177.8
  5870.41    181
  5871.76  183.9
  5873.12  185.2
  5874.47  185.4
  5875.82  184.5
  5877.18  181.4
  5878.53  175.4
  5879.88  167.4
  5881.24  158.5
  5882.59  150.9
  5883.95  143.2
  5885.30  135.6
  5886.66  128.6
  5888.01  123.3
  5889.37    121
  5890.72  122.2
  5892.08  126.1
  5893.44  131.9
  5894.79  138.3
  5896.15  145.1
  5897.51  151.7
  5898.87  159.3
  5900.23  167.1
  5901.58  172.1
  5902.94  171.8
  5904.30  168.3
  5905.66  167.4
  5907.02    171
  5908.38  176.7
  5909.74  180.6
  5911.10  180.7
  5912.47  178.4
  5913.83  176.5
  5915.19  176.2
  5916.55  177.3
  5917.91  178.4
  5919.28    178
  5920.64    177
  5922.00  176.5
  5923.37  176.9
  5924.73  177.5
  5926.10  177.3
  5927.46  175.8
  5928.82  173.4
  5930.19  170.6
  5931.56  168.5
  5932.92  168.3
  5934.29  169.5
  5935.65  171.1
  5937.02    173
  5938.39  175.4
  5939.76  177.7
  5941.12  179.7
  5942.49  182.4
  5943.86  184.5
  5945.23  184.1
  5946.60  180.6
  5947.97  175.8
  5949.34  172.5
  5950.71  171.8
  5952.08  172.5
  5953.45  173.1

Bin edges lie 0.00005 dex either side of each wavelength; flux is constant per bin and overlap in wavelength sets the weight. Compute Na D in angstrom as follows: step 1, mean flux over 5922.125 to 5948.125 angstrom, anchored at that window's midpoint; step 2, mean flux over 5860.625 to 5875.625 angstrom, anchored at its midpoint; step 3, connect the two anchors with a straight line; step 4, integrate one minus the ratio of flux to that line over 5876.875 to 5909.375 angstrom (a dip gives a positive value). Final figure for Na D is 4.7 angstrom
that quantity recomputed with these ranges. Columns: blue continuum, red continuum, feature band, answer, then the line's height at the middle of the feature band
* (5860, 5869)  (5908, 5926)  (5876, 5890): 2.2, 177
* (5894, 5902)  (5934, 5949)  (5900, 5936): -2.0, 165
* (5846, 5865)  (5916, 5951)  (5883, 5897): 3.6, 178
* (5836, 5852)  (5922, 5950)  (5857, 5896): 3.7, 178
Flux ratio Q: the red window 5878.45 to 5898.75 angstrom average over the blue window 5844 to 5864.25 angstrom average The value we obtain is 0.8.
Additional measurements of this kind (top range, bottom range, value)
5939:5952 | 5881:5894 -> 1.34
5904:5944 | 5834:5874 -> 0.98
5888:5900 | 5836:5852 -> 0.76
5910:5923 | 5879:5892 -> 1.28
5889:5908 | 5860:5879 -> 0.85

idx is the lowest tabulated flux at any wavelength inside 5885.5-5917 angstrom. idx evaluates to 121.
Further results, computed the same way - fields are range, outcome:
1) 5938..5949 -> 175.4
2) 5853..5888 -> 128.6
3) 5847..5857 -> 178.2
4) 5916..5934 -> 168.3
